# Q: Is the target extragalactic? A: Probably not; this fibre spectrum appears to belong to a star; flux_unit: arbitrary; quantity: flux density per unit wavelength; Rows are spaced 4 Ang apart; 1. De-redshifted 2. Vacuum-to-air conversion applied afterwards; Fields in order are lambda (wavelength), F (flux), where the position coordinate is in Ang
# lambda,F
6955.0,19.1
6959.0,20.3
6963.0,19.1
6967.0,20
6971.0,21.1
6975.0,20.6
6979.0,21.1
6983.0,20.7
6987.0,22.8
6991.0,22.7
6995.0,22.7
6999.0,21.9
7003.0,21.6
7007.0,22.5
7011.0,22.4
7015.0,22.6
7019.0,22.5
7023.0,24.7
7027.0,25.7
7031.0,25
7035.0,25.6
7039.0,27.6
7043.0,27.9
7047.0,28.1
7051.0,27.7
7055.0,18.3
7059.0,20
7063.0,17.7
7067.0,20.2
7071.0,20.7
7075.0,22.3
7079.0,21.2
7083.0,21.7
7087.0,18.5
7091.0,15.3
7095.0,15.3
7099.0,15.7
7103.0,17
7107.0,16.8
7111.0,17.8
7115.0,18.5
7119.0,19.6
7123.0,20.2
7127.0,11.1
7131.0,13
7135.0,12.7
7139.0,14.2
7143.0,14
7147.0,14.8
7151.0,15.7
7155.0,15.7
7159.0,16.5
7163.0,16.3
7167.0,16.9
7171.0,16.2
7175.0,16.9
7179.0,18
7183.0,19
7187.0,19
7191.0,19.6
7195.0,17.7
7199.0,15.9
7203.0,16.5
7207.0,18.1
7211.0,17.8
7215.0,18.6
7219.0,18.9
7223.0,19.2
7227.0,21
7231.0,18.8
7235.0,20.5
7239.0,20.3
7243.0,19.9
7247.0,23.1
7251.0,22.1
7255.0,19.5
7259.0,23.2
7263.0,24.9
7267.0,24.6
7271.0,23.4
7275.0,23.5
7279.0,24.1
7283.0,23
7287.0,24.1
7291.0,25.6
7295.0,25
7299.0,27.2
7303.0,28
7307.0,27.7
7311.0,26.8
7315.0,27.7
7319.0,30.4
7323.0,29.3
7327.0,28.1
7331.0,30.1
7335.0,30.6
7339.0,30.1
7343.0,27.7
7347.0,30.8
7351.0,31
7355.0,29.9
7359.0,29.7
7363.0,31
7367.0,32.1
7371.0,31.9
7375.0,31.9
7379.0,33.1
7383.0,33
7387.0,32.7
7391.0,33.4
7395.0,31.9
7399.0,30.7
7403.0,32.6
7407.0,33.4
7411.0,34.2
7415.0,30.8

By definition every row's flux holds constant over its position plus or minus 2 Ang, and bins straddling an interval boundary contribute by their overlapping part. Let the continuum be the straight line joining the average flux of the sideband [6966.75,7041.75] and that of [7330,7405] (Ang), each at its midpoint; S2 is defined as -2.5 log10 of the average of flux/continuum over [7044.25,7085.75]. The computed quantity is 0.117 mag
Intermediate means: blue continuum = 22.9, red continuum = 31.3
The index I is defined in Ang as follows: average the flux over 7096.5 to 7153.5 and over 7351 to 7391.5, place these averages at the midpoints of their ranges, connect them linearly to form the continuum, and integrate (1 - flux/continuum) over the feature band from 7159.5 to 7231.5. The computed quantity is 8.4 Ang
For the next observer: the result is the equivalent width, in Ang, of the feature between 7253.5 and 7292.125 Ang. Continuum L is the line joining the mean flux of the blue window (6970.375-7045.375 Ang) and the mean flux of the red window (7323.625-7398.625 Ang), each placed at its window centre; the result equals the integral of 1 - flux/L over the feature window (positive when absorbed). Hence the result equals 7.30 Ang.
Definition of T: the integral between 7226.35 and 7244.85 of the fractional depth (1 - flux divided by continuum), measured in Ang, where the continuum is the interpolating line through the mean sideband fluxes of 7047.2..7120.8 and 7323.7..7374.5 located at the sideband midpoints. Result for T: 4.0 Ang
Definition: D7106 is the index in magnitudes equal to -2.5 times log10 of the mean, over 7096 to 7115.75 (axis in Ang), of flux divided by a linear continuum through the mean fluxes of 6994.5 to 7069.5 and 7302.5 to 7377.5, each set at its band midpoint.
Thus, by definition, 0.42 mag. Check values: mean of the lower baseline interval 23.4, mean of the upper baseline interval 29.8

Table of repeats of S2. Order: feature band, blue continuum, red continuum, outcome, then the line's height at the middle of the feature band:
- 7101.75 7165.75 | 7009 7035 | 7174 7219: 0.26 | 20.1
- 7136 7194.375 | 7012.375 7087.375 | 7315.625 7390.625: 0.49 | 26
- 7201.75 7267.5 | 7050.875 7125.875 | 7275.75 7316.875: 0.17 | 23.8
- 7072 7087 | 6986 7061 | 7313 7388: 0.18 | 25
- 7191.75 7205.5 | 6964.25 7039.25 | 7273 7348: 0.44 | 25.6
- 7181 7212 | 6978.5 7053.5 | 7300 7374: 0.45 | 27.2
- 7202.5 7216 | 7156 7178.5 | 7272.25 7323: 0.11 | 19.7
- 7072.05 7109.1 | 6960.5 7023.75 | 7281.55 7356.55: 0.28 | 23.7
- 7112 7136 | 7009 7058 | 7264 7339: 0.50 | 25.4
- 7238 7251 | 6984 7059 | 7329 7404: 0.32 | 28.6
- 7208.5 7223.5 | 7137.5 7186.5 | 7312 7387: 0.10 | 20.4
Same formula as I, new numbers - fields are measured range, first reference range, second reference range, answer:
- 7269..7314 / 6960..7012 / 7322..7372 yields 5.4 Ang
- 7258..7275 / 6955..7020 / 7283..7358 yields 1.9 Ang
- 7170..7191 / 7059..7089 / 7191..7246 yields 1.2 Ang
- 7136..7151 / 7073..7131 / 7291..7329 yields 4.1 Ang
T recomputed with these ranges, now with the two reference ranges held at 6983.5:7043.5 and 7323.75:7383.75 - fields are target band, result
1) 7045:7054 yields -0.9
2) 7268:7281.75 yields 2.5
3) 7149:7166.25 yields 6.8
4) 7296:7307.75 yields 0.9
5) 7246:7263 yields 3.8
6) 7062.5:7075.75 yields 2.4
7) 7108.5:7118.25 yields 2.8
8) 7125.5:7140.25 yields 7.6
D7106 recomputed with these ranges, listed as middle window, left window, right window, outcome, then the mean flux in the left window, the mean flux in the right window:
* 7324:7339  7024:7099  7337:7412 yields 0.02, 22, 31.6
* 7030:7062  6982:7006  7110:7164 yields -0.24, 22.1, 15.7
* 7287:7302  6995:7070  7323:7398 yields 0.14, 23.4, 31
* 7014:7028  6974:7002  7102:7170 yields -0.16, 21.8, 15.9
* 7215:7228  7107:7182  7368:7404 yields 0.10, 16.1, 32.3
